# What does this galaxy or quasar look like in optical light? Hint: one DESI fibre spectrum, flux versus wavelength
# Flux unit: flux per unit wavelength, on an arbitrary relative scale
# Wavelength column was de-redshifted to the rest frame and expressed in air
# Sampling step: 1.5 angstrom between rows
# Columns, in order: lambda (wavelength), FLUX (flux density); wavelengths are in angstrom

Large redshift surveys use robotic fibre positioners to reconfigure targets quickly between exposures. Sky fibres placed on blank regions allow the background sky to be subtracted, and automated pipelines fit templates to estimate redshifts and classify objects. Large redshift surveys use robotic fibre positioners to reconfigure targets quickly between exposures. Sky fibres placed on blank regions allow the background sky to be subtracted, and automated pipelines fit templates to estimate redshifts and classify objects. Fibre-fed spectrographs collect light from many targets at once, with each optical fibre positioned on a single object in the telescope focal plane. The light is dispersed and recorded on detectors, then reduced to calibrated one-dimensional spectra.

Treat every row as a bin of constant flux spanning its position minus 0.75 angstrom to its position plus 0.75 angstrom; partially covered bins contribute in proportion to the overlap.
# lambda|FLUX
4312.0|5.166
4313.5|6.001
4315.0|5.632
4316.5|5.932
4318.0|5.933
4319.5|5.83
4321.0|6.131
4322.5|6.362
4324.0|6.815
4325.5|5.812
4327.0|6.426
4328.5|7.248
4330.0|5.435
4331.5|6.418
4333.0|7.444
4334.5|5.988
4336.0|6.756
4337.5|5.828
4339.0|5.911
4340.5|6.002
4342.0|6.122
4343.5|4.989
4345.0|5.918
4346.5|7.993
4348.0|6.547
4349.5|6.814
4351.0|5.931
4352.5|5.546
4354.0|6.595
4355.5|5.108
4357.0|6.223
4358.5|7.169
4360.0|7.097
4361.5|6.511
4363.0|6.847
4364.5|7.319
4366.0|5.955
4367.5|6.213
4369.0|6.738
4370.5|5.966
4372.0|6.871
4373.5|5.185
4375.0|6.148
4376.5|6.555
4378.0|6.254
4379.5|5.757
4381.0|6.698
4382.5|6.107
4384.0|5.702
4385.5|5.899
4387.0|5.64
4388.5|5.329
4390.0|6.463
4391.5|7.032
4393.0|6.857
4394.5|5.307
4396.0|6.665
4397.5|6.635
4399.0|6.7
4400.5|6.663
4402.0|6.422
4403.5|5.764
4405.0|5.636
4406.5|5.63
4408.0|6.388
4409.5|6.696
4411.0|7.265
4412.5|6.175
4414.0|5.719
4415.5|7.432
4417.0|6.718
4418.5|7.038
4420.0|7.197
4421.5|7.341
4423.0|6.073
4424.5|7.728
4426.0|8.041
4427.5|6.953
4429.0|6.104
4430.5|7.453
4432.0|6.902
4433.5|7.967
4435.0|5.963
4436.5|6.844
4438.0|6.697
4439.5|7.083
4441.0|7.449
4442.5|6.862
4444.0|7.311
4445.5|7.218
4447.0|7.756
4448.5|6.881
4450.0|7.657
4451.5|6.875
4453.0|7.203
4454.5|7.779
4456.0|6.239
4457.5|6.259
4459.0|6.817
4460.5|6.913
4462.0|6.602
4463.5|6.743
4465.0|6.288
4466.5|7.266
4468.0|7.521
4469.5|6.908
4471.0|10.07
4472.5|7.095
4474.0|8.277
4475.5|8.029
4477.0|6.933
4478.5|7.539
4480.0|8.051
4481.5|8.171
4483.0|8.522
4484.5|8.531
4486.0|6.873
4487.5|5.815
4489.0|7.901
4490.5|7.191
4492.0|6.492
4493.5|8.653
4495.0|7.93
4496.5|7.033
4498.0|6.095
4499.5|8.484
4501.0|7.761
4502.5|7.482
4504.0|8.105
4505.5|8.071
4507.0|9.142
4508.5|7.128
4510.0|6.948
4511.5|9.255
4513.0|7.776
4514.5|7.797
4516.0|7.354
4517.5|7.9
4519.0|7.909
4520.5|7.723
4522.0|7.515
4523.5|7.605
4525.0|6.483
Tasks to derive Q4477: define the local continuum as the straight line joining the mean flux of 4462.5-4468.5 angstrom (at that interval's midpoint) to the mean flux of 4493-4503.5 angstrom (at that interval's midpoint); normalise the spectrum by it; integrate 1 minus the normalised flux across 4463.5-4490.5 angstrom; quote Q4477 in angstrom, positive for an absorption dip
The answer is -1.6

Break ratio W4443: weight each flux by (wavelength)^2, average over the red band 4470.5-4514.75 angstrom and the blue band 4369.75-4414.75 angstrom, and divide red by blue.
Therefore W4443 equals 1.31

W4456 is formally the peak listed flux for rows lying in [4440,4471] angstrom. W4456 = 10.07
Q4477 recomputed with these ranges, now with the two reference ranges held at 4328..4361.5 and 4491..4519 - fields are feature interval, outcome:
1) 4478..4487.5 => -0.3 angstrom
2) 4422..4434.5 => -0.1 angstrom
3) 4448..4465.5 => 1.1 angstrom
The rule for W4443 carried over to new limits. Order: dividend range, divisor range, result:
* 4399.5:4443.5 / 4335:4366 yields 1.10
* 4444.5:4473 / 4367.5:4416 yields 1.18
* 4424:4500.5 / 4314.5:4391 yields 1.23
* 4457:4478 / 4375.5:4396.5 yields 1.23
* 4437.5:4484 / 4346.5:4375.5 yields 1.20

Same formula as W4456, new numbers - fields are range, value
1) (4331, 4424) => 7.993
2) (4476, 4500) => 8.653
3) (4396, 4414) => 7.265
